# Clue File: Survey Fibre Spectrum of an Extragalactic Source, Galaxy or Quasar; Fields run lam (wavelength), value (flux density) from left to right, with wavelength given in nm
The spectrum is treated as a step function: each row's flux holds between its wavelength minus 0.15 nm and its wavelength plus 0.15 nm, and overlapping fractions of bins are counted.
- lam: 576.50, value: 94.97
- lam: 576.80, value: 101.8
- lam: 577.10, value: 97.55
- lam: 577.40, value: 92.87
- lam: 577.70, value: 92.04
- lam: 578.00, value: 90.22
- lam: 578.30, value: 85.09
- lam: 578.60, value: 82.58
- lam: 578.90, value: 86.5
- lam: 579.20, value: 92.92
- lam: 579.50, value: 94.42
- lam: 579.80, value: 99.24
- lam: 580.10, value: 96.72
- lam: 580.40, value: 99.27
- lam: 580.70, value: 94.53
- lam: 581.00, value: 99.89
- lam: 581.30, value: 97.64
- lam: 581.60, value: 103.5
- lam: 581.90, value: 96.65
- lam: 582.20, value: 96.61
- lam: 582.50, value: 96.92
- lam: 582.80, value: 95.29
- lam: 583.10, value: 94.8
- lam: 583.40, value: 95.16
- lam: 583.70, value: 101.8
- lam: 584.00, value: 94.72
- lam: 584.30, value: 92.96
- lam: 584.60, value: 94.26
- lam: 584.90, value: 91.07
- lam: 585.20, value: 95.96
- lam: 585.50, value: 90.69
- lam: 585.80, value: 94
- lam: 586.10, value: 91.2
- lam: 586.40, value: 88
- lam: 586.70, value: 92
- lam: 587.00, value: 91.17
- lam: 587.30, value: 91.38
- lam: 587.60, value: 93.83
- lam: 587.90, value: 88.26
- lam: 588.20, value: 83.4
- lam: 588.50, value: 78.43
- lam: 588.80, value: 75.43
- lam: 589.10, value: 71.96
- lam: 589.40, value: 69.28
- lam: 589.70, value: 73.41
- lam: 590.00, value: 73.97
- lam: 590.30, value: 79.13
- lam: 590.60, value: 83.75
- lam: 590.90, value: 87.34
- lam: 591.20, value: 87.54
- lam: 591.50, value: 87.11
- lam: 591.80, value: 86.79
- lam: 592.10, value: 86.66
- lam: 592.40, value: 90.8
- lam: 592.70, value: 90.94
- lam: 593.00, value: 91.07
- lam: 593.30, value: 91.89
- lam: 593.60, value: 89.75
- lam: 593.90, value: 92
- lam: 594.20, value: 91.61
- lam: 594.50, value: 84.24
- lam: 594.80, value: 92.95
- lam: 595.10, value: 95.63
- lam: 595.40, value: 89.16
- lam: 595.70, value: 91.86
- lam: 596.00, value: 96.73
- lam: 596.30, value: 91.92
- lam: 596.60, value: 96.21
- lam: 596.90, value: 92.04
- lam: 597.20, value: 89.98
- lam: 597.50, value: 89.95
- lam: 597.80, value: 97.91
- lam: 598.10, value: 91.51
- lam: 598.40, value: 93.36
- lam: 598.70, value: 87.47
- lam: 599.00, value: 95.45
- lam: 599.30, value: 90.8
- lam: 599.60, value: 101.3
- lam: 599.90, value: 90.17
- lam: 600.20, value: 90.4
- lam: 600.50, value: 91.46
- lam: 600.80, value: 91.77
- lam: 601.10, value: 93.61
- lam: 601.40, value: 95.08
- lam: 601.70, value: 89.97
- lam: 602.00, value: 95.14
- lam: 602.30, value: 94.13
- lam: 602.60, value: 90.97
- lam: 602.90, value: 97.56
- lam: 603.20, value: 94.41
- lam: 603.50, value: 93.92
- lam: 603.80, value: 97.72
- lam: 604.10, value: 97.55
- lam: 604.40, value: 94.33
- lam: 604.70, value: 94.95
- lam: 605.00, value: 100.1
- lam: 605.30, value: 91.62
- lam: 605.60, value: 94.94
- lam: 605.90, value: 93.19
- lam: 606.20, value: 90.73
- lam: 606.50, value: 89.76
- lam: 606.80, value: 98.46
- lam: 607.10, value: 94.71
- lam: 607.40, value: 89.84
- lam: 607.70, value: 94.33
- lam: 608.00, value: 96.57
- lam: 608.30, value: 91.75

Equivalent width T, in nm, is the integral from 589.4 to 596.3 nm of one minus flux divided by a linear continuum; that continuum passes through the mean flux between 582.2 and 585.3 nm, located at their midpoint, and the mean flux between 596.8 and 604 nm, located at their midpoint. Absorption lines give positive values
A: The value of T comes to 0.48 nm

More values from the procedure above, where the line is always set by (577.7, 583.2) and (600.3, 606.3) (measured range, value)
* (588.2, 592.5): 0.62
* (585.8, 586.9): 0.04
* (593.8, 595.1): 0.05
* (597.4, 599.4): 0.04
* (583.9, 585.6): 0.02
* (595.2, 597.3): 0.04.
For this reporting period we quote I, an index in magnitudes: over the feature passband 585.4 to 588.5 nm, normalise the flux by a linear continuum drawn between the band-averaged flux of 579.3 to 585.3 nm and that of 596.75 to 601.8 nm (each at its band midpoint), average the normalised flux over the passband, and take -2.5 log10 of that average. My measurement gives 0.07 mag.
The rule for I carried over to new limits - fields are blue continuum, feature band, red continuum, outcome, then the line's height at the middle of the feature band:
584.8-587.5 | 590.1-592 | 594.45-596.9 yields 0.09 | 92.2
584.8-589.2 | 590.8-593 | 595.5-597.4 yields 0.03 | 90.5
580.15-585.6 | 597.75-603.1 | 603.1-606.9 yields 0.02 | 95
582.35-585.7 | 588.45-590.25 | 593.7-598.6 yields 0.26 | 93.7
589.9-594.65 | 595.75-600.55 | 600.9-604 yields -0.02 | 91.3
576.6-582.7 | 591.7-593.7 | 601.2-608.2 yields 0.06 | 94.6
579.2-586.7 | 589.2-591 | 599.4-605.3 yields 0.22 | 95.1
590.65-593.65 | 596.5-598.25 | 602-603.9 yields -0.01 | 91.7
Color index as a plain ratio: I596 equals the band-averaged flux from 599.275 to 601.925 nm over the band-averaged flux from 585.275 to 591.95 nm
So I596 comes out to 1.1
